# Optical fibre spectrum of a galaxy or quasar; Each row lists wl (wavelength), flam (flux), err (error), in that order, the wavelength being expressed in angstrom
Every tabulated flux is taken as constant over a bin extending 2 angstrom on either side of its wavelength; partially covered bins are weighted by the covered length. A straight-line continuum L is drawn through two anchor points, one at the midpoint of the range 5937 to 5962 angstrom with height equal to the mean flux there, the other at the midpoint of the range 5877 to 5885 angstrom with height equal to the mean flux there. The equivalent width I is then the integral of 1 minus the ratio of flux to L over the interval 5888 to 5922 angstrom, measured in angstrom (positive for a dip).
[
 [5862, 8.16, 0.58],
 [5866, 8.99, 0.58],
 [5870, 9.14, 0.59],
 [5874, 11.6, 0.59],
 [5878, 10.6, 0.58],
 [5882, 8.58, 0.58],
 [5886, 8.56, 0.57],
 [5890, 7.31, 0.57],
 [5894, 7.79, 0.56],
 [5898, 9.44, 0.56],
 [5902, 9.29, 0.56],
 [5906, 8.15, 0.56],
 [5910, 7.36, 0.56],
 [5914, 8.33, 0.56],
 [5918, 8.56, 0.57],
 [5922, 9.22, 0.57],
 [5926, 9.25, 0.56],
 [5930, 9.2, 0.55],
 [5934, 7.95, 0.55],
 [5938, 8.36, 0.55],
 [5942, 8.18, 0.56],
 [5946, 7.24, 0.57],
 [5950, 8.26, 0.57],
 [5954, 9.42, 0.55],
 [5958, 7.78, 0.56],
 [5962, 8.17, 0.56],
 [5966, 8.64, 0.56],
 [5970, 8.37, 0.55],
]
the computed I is 2.3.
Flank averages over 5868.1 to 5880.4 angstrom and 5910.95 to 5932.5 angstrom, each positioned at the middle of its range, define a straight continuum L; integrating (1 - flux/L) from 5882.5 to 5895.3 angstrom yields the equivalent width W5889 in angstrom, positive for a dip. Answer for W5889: 2.5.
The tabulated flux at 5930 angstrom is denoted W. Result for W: 9.2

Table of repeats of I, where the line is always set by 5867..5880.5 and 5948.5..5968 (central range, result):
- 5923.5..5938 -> 0.5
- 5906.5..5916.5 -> 1.6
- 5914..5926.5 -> 0.5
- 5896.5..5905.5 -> 0.5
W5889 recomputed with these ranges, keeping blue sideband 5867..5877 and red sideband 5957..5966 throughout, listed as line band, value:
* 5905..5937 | 2.04 angstrom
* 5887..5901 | 2.07 angstrom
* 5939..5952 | 0.91 angstrom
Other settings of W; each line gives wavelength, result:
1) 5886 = 8.56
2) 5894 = 7.79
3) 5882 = 8.58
